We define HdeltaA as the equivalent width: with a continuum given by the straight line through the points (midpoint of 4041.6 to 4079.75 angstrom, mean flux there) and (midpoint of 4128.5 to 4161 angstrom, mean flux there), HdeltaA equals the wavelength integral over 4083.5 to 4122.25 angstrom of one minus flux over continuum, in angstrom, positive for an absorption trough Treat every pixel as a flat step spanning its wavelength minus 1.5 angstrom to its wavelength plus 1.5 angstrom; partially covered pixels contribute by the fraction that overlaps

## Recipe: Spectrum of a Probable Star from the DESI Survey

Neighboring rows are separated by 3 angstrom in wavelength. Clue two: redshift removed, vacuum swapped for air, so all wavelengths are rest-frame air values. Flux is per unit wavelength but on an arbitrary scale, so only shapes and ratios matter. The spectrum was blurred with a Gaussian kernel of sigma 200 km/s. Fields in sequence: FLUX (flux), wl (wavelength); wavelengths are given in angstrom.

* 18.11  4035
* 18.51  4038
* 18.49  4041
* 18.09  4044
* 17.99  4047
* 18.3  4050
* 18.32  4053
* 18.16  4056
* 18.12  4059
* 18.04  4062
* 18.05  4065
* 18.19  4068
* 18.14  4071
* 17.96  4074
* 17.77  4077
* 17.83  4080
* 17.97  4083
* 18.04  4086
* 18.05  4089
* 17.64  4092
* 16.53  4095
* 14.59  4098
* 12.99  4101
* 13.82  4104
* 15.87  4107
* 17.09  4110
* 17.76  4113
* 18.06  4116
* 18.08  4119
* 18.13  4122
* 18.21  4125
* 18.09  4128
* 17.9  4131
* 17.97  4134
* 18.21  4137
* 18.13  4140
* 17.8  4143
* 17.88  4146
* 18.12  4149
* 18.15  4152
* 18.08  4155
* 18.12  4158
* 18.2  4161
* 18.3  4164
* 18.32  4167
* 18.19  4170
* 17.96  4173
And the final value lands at 3.0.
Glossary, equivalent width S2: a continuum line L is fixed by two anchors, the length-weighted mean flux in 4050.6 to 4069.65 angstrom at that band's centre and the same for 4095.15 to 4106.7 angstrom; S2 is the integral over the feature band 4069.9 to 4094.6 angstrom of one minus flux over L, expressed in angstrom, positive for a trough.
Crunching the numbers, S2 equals -2.8 angstrom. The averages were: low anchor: 18.2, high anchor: 14.3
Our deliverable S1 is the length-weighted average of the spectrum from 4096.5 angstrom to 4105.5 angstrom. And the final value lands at 13.8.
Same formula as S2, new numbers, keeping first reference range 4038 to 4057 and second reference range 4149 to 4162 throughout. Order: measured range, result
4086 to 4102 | 1.7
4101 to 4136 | 1.9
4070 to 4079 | 0.1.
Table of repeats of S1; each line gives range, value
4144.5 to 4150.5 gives 18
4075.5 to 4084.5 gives 17.9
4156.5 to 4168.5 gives 18.2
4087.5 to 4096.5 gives 17.4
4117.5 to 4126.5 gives 18.1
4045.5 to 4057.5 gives 18.2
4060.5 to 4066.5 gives 18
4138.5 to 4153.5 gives 18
